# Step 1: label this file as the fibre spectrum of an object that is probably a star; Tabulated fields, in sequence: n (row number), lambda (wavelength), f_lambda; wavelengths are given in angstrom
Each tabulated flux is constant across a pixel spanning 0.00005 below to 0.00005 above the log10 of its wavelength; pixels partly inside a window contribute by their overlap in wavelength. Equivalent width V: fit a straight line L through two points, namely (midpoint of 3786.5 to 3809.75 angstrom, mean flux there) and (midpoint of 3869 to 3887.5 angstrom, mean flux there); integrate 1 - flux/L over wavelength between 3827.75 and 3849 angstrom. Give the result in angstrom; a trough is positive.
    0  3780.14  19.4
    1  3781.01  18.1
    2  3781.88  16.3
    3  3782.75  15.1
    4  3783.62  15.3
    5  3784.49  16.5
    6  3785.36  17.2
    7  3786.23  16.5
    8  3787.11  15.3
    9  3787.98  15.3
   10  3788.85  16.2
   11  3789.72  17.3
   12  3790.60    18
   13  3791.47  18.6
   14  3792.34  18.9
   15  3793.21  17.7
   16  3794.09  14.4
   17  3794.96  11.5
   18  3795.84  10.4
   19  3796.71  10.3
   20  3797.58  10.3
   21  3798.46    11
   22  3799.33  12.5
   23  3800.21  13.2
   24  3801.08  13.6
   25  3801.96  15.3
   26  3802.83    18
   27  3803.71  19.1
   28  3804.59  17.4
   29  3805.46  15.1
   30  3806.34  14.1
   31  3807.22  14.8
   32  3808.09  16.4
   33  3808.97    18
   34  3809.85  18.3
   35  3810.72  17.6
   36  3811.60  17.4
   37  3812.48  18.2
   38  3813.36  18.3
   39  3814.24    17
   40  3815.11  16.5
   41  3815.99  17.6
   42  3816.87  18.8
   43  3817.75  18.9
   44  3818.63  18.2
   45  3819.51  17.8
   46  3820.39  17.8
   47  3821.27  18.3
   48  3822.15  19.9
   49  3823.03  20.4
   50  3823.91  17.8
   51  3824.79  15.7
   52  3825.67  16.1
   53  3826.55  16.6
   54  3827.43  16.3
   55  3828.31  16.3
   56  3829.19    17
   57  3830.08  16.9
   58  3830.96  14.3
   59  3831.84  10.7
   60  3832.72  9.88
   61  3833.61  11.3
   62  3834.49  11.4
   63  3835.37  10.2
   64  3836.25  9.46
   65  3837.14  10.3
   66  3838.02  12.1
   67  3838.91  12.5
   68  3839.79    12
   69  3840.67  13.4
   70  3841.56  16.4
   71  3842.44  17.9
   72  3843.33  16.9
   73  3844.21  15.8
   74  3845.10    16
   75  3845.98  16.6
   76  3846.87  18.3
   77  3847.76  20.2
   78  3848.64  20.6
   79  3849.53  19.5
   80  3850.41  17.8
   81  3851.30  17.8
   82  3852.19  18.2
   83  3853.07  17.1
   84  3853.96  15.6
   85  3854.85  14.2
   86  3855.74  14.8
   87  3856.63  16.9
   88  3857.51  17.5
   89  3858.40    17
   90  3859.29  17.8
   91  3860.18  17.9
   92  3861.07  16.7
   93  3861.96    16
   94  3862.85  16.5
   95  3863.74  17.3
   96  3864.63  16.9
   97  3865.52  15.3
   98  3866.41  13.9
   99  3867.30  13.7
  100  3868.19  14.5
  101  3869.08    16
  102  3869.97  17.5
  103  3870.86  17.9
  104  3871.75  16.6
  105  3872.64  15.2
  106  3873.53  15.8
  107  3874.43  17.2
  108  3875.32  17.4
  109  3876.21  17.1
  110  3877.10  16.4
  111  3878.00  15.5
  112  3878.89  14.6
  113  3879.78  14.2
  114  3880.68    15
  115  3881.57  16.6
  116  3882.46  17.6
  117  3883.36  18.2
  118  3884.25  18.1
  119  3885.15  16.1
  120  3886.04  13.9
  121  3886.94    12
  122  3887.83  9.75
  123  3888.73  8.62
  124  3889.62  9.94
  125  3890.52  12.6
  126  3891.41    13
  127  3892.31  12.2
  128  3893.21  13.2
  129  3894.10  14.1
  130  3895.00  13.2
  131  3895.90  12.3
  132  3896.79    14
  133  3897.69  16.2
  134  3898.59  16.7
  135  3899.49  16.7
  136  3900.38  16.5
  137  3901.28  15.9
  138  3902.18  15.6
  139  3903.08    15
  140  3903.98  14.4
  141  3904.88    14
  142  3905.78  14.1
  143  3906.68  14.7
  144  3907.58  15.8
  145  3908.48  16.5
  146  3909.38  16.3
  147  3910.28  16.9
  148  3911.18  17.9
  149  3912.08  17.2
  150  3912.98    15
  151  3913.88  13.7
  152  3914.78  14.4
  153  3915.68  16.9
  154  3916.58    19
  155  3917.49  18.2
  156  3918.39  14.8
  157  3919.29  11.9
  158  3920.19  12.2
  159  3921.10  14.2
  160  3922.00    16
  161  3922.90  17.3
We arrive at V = 1.7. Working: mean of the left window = 15.2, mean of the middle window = 14.4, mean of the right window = 16.1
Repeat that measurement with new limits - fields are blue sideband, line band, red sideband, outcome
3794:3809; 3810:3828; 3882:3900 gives -4.7 angstrom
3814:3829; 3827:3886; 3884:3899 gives -1.6 angstrom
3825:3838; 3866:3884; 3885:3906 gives -3.3 angstrom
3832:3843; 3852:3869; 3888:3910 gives -4.2 angstrom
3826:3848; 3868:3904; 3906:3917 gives 1.2 angstrom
